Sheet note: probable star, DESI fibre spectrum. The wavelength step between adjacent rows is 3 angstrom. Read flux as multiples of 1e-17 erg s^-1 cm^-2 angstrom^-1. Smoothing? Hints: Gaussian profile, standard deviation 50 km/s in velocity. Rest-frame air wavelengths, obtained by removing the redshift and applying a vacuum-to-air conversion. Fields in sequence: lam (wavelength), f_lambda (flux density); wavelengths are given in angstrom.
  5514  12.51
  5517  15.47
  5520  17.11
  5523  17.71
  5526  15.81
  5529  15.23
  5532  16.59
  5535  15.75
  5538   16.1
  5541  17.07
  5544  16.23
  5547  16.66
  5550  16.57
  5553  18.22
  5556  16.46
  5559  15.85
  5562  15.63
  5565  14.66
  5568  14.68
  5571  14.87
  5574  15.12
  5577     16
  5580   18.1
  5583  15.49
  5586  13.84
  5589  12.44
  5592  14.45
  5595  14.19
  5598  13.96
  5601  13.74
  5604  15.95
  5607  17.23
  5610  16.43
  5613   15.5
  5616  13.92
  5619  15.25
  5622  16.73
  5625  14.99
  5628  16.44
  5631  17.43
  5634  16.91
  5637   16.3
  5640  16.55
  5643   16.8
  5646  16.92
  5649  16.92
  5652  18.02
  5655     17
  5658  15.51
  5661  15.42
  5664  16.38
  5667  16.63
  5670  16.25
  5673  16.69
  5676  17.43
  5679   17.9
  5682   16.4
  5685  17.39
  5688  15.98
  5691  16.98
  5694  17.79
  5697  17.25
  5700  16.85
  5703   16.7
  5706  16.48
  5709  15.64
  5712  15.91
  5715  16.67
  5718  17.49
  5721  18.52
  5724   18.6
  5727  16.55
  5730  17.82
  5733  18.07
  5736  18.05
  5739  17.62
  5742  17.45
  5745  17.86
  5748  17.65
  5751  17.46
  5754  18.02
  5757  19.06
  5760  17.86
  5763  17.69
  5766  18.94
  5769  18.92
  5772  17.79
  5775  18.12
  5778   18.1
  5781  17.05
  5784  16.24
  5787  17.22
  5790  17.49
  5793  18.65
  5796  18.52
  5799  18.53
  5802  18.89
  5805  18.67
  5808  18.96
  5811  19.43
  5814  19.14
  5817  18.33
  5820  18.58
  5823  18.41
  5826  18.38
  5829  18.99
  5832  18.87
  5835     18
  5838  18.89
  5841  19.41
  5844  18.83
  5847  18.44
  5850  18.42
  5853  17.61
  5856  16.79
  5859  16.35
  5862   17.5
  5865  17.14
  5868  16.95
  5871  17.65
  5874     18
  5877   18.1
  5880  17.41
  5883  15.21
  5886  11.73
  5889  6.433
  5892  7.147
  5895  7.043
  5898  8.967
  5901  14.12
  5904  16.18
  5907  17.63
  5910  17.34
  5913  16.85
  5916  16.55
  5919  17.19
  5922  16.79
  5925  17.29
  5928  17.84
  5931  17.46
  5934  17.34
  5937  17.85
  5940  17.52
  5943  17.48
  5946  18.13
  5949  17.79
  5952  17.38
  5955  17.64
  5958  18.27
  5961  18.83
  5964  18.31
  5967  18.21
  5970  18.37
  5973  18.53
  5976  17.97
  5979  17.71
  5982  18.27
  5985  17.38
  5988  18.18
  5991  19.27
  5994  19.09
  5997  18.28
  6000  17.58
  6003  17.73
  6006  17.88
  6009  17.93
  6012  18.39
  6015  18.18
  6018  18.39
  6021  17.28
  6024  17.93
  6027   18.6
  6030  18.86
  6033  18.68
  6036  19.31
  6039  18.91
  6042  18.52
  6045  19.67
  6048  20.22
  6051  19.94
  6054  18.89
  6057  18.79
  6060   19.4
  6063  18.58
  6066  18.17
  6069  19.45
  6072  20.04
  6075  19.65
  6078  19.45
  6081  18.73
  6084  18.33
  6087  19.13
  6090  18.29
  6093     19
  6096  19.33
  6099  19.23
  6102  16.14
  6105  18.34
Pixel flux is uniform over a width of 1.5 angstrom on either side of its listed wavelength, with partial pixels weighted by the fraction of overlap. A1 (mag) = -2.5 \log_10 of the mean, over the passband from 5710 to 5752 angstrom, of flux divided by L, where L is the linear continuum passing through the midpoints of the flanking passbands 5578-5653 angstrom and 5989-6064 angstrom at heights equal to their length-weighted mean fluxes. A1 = -0.061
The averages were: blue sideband 15.8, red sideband 18.6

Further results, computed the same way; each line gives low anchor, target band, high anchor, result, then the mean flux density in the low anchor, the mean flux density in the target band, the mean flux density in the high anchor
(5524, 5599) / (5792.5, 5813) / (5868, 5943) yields -0.22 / 15.6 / 18.8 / 15.3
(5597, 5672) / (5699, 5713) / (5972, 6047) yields 0.02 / 16.1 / 16.3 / 18.4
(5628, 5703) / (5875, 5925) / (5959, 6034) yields 0.25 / 16.8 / 14.2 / 18.2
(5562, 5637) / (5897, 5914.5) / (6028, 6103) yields 0.16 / 15.4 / 15.4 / 19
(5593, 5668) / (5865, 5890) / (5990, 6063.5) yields 0.14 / 16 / 15.5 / 18.6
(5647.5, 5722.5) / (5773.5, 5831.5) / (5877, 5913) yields -0.24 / 16.8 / 18.3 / 13.1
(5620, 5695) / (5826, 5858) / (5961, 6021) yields -0.05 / 16.7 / 18.4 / 18.2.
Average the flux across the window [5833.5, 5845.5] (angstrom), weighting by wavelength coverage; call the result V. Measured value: 18.8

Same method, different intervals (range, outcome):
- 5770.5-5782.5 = 17.8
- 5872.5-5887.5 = 16.1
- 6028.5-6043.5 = 18.9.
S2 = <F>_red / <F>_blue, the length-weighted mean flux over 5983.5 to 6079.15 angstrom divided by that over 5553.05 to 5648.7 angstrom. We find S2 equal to 1.20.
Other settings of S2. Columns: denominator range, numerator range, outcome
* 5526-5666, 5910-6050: 1.14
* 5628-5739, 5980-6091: 1.10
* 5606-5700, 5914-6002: 1.08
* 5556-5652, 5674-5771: 1.12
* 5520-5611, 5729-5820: 1.15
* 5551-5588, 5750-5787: 1.14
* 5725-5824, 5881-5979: 0.88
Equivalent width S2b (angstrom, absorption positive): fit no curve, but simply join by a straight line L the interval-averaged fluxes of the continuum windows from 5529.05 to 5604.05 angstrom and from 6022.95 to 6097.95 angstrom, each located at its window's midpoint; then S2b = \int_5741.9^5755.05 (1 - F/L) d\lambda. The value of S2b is -0.69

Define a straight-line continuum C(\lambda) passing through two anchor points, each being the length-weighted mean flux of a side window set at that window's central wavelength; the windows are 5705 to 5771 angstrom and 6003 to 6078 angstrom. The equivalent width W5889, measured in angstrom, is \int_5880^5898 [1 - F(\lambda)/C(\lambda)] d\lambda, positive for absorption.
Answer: 8.0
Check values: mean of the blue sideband 17.7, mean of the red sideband 18.8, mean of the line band 10.1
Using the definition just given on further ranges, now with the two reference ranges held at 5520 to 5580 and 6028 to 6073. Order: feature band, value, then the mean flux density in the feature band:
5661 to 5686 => 0.1 angstrom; 16.8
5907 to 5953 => 2.6 angstrom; 17.4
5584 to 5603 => 2.9 angstrom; 13.9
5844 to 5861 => 0.3 angstrom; 17.6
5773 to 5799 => -0.2 angstrom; 17.7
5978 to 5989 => 0.5 angstrom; 17.9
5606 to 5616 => 0.3 angstrom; 16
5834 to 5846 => -0.6 angstrom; 18.8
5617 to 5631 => 0.5 angstrom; 16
